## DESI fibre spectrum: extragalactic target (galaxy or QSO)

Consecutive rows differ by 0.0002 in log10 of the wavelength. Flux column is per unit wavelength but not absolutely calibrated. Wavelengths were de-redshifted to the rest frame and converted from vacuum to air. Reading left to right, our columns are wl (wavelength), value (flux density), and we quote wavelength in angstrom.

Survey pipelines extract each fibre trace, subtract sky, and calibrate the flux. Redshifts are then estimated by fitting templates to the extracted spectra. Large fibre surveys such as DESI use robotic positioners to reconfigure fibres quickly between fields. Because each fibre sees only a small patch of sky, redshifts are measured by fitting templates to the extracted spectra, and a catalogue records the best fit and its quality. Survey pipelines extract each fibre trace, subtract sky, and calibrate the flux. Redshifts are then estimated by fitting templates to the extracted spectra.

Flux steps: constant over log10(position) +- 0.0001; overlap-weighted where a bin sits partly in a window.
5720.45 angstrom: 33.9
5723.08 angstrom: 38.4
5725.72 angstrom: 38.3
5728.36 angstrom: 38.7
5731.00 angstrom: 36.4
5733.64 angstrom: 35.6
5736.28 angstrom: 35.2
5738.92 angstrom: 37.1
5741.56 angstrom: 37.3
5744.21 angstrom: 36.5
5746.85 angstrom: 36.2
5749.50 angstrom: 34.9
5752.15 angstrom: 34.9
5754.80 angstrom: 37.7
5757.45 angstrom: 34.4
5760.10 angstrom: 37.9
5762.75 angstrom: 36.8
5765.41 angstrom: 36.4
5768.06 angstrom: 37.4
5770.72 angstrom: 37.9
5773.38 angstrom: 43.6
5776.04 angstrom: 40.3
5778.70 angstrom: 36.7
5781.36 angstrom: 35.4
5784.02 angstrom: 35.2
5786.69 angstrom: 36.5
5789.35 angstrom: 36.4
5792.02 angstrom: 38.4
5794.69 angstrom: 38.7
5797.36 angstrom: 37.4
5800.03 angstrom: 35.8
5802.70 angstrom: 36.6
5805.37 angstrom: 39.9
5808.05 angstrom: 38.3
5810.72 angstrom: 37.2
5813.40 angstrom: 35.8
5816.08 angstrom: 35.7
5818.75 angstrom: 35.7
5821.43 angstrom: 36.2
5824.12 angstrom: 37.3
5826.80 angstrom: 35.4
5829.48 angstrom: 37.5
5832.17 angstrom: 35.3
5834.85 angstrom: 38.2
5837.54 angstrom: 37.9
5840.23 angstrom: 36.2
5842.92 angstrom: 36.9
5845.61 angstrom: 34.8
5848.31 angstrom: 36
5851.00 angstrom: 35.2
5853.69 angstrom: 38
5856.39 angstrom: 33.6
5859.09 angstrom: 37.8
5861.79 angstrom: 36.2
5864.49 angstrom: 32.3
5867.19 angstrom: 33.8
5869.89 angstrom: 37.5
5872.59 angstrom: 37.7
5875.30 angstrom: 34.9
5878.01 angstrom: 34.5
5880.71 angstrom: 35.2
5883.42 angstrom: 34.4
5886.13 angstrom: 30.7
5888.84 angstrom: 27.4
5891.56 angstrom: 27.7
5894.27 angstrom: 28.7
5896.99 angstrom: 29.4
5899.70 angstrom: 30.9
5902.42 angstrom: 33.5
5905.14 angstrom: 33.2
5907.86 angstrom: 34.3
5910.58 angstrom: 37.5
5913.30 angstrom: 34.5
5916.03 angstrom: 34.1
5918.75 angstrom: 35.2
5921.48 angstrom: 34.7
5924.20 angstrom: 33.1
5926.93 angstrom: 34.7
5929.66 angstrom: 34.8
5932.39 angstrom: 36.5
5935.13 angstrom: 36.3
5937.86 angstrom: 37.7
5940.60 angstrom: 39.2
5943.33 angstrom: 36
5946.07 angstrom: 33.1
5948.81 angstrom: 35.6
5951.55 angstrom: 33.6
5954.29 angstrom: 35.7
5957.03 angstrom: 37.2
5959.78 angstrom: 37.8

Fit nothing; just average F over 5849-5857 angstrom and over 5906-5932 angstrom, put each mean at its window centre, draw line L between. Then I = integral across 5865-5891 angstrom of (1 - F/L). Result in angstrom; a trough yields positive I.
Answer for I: 1.2 angstrom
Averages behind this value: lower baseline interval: 35.8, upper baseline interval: 34.8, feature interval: 33.8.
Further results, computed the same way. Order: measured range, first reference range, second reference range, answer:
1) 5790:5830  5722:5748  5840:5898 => -1.95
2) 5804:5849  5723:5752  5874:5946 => -2.00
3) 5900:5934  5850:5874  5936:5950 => 1.50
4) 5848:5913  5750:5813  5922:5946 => 4.70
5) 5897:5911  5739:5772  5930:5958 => 1.14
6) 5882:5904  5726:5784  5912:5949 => 3.29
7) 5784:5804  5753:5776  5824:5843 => 0.22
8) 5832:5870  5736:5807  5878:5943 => -0.84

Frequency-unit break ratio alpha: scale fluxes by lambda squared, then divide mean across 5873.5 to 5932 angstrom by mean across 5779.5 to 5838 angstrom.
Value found 0.9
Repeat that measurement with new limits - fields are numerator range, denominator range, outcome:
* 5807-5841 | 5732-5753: 1.05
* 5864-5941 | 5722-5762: 0.98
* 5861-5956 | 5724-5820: 0.97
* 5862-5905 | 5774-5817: 0.90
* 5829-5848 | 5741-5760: 1.05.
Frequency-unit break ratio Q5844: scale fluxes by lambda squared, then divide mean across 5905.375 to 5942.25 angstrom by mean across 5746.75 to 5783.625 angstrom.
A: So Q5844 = 1.01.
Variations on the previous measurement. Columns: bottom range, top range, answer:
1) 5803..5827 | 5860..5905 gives 0.91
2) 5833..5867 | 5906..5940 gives 1.01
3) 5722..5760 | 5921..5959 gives 1.04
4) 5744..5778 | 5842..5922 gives 0.95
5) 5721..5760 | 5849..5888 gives 1.00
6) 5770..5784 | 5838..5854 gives 0.96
